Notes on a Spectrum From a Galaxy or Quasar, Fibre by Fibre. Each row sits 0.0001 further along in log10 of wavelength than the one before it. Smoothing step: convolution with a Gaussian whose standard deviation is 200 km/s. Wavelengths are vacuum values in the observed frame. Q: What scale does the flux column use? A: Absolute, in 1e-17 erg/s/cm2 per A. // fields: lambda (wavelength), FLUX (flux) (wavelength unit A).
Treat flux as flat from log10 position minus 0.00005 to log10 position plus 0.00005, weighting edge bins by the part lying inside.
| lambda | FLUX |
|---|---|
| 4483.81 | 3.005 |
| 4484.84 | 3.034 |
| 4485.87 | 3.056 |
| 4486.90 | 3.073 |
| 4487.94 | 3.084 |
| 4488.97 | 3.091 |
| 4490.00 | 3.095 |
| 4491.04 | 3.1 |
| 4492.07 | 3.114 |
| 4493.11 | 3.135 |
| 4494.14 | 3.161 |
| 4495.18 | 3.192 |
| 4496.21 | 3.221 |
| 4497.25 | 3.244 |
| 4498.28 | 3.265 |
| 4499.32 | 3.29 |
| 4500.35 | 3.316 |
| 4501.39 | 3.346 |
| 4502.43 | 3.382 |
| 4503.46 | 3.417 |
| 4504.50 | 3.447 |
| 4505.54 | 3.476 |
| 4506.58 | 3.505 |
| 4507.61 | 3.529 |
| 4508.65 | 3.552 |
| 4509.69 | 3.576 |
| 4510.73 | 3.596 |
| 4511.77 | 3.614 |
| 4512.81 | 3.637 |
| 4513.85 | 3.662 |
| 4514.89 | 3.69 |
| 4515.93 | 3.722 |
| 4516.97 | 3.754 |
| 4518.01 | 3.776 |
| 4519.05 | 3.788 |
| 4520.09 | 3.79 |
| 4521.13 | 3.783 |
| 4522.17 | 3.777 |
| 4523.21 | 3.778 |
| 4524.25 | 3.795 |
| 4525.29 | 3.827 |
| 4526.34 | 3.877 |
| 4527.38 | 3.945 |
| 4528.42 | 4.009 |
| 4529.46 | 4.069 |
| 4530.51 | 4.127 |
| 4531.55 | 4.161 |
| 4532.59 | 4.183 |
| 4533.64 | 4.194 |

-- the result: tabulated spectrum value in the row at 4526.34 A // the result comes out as 3.877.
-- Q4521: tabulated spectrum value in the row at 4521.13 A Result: 3.783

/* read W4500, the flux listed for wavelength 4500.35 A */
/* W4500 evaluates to 3.316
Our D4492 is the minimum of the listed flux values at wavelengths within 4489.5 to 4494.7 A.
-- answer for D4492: 3.095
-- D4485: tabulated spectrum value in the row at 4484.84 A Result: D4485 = 3.034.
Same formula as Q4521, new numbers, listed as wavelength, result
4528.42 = 4.009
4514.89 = 3.69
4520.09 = 3.79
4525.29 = 3.827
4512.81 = 3.637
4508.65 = 3.552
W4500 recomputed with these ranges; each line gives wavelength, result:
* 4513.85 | 3.662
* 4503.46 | 3.417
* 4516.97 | 3.754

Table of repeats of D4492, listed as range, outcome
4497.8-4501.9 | 3.265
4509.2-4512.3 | 3.576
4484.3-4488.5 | 3.034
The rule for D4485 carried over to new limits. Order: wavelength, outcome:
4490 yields 3.095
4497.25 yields 3.244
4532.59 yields 4.183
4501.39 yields 3.346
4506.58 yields 3.505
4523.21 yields 3.778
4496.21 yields 3.221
